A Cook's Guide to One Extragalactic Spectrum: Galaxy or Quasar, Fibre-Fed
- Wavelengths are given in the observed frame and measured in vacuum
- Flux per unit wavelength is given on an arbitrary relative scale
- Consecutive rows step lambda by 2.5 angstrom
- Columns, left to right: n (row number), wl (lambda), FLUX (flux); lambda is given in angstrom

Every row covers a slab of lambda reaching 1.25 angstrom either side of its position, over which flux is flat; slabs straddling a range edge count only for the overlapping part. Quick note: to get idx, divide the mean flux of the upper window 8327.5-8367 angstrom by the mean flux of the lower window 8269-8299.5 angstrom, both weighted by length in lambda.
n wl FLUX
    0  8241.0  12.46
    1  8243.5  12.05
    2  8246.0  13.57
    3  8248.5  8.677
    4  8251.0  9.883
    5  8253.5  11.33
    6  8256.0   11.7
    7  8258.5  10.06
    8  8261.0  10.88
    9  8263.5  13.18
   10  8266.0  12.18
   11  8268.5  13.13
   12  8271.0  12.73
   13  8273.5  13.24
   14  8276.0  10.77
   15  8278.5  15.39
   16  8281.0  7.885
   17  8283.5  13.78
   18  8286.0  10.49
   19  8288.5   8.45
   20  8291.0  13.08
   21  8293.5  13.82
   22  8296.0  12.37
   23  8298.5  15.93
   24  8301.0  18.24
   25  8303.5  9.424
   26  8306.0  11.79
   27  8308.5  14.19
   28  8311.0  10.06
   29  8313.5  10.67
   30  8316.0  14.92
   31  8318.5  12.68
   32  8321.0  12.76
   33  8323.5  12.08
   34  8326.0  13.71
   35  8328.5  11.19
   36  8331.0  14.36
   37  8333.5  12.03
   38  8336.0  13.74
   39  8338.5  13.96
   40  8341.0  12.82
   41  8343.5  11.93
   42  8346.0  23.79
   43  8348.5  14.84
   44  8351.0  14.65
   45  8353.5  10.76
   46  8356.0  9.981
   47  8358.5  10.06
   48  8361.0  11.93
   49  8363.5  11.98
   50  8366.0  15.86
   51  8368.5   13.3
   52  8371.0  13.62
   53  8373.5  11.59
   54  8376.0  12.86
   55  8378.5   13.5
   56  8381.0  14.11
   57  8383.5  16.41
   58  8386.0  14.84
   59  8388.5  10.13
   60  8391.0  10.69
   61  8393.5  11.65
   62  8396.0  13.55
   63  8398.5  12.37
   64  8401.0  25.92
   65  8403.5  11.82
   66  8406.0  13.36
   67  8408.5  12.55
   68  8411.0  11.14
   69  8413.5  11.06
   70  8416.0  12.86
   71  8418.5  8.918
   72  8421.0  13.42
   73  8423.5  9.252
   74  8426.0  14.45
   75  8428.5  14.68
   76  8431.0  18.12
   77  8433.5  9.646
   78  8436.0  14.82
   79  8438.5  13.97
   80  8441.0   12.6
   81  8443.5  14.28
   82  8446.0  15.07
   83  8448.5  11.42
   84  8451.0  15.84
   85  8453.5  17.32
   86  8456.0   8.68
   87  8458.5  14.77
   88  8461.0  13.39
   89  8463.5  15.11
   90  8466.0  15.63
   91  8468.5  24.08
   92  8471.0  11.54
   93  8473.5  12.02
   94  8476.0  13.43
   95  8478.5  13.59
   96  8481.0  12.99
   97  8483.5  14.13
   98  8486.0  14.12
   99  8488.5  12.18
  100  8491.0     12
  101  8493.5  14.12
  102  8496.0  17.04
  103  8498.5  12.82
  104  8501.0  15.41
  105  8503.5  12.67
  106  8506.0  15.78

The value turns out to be 1.1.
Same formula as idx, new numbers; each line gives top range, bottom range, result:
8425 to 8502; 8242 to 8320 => 1.17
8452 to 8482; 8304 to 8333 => 1.15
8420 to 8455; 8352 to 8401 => 1.07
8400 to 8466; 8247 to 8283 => 1.18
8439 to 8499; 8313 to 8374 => 1.07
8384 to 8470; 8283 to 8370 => 1.06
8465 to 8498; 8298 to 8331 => 1.11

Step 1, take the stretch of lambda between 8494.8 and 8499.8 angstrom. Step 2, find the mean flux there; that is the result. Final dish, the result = 14.9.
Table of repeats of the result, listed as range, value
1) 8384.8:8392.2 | 11.9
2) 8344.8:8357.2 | 14.8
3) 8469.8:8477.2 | 12.3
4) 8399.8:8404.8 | 18.7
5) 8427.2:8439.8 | 14.2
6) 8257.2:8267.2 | 11.6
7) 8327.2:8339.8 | 13.1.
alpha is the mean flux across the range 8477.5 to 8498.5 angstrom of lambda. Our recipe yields 13.7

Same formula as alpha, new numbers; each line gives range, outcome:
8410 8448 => 12.9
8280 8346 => 12.8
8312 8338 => 12.8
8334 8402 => 13.7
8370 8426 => 13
